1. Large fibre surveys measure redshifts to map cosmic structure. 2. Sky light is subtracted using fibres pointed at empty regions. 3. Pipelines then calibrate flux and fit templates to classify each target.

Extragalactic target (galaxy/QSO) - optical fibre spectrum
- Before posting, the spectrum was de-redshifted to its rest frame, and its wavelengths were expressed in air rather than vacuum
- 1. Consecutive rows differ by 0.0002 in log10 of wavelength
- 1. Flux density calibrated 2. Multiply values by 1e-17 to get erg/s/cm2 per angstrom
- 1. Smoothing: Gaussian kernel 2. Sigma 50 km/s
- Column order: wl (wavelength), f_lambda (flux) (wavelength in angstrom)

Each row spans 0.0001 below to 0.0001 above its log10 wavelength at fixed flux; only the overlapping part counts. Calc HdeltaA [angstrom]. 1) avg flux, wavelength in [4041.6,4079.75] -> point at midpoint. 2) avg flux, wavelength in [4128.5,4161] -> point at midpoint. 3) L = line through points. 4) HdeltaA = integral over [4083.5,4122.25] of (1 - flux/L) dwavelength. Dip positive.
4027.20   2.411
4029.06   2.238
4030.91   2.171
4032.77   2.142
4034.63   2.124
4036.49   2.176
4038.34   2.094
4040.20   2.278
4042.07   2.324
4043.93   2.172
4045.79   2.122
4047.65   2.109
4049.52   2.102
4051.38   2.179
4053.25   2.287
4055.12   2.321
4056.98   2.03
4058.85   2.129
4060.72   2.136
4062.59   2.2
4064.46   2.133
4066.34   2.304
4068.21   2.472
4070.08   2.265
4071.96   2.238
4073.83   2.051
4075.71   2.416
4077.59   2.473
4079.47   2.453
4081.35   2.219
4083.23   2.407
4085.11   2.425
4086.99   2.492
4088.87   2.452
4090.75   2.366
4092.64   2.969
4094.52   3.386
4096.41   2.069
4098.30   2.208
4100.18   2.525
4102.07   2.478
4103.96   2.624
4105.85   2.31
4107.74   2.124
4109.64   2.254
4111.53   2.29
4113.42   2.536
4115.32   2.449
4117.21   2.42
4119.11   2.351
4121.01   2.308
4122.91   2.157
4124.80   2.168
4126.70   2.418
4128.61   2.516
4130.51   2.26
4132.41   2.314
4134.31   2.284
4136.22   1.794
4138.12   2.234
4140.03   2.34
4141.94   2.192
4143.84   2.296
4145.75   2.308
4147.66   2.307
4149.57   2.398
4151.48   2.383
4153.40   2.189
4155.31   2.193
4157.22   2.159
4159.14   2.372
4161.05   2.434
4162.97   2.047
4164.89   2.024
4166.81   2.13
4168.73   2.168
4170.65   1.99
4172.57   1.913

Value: -3.5 angstrom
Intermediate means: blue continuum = 2.23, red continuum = 2.27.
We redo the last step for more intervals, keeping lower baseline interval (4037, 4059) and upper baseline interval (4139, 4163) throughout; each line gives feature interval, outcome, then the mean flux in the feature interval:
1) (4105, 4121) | -0.65 angstrom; 2.34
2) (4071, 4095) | -2.74 angstrom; 2.47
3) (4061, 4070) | -0.27 angstrom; 2.27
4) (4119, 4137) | 0.05 angstrom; 2.26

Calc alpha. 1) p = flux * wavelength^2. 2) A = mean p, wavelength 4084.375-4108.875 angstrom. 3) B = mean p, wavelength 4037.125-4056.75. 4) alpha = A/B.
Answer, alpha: 1.2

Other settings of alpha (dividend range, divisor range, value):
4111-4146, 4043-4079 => 1.07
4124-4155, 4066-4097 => 0.96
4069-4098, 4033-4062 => 1.14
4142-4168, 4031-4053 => 1.09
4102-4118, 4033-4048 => 1.13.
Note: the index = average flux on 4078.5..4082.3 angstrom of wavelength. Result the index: 2.34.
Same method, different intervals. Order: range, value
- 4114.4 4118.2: 2.43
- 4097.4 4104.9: 2.46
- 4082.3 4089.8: 2.45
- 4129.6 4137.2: 2.16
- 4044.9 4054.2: 2.16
